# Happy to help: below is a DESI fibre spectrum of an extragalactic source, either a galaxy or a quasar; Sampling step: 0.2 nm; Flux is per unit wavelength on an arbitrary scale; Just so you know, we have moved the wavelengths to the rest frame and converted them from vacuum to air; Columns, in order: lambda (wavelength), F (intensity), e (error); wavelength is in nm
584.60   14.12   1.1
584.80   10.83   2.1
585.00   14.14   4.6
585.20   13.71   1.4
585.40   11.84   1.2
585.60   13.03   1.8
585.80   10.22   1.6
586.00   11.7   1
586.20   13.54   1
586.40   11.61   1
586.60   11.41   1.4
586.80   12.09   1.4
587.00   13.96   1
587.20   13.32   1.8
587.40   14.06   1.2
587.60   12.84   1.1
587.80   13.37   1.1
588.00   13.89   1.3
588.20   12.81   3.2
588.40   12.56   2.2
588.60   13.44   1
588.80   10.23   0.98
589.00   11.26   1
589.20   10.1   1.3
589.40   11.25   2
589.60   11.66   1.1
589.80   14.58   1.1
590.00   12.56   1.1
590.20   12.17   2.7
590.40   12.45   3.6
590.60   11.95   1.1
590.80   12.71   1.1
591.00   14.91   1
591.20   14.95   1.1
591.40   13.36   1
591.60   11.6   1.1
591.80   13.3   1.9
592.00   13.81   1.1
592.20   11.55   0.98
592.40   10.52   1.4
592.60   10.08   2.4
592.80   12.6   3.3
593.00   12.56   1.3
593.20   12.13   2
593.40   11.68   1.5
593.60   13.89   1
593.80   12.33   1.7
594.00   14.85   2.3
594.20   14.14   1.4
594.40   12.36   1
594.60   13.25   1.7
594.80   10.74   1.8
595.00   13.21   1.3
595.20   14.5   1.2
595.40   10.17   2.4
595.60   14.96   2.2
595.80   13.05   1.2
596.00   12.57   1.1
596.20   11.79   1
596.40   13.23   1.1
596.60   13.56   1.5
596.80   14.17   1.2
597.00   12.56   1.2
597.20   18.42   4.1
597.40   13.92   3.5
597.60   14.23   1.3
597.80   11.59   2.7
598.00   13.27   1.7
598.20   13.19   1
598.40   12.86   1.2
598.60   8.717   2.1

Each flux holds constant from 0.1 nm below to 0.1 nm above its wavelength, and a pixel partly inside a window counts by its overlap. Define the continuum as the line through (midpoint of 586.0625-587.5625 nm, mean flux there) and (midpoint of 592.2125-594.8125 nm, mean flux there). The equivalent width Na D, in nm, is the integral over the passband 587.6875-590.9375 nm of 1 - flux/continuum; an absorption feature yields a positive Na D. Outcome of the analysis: 0.09 nm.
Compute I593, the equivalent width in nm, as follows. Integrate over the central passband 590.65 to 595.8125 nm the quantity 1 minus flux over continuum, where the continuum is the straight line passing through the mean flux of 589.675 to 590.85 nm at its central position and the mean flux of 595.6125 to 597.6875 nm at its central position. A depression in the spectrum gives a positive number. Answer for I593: 0.16 nm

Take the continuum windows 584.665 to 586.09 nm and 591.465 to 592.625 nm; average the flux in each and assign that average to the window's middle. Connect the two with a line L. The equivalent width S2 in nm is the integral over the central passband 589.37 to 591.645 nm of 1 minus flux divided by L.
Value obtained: -0.168 nm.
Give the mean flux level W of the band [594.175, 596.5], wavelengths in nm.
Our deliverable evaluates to 12.8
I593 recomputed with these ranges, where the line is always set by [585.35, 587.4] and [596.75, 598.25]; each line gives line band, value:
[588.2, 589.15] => 0.061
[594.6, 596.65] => 0.133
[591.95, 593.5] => 0.170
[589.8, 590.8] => 0.028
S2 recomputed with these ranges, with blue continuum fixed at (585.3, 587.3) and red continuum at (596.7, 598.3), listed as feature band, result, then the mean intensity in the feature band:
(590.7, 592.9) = 0.067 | 12.7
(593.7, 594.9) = 0.045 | 12.9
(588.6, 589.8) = 0.121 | 11.4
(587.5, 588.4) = -0.046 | 13.2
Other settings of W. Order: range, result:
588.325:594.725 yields 12.5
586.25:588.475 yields 12.9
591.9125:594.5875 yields 12.5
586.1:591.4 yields 12.7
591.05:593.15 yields 12.5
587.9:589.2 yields 12.2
